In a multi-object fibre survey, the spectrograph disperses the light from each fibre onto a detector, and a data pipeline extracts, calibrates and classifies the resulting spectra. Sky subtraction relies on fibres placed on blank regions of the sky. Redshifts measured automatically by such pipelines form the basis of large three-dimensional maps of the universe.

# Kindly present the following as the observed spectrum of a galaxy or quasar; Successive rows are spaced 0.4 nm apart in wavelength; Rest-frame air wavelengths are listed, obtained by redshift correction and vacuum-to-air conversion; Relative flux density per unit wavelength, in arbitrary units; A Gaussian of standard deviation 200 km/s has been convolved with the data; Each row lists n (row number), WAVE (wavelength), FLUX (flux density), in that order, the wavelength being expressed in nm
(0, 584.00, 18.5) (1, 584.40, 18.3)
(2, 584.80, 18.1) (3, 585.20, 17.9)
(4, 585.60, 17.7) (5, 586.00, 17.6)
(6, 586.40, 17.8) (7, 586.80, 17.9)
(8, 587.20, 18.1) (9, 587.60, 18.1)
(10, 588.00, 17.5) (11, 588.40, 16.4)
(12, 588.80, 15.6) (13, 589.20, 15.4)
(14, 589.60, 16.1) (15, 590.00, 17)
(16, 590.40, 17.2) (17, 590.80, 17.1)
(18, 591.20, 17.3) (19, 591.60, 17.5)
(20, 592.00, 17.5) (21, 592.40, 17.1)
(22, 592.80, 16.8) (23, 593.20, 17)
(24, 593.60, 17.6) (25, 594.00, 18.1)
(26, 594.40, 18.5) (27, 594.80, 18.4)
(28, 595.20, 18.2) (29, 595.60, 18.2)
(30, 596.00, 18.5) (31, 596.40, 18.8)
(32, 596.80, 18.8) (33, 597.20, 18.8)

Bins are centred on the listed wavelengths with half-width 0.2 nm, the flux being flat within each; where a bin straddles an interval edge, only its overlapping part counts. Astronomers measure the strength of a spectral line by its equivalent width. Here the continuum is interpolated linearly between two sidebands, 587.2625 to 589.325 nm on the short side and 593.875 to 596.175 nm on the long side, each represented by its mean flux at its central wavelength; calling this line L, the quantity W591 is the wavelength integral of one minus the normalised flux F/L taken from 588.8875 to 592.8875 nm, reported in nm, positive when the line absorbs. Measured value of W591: 0.11 nm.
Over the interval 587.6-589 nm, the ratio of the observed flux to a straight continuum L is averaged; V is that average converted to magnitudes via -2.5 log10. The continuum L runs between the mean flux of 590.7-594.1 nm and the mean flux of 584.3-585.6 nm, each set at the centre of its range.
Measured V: 0.062 mag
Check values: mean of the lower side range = 18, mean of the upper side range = 17.3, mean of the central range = 16.7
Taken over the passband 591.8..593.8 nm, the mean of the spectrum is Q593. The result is 17.2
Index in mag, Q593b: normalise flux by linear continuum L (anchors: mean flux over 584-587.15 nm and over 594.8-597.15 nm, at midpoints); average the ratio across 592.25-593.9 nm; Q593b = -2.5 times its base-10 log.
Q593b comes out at 0.07 mag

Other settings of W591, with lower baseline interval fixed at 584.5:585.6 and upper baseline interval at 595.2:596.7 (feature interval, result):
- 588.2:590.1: 0.221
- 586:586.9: 0.012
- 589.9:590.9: 0.061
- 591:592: 0.047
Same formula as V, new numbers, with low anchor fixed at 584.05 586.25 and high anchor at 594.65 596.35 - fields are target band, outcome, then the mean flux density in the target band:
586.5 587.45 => 0.00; 18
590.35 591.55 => 0.06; 17.2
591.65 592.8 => 0.06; 17.2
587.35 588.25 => 0.02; 17.7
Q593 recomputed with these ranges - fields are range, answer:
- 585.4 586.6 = 17.7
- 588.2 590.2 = 16.1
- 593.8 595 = 18.3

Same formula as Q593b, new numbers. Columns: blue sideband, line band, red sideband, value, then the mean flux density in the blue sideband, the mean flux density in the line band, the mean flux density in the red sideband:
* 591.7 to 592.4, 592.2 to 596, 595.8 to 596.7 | 0.01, 17.4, 17.8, 18.7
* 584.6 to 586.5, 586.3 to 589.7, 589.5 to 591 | 0.02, 17.8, 17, 16.9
